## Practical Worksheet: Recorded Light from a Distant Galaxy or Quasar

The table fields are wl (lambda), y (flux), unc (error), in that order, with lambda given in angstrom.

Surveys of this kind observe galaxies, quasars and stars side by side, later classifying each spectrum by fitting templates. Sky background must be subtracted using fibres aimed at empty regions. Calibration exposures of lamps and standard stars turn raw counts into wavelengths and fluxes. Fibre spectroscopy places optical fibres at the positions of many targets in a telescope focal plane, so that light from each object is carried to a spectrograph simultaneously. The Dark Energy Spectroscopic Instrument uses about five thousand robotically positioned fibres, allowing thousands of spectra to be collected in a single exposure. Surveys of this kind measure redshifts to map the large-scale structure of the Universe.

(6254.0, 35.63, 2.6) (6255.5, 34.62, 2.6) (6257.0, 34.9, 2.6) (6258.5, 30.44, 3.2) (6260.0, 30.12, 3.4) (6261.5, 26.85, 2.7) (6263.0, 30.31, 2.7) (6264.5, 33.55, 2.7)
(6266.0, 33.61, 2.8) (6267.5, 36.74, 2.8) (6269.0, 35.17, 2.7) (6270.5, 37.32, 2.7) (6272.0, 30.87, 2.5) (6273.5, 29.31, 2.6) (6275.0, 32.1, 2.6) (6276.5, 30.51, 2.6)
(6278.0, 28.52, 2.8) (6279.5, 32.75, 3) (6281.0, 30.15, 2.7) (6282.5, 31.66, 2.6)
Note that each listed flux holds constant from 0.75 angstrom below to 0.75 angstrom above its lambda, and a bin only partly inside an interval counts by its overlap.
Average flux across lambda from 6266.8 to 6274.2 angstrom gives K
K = 33.9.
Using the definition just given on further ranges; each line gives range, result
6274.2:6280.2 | 30.9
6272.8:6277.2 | 30.7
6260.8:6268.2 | 32.2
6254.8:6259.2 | 33.3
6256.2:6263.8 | 30.6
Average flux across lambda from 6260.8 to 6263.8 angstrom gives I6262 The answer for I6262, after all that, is 28.7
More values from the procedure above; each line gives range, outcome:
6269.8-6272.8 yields 34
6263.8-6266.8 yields 33.6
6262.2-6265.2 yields 31.8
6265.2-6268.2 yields 35.1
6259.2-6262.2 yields 28.5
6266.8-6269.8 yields 36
